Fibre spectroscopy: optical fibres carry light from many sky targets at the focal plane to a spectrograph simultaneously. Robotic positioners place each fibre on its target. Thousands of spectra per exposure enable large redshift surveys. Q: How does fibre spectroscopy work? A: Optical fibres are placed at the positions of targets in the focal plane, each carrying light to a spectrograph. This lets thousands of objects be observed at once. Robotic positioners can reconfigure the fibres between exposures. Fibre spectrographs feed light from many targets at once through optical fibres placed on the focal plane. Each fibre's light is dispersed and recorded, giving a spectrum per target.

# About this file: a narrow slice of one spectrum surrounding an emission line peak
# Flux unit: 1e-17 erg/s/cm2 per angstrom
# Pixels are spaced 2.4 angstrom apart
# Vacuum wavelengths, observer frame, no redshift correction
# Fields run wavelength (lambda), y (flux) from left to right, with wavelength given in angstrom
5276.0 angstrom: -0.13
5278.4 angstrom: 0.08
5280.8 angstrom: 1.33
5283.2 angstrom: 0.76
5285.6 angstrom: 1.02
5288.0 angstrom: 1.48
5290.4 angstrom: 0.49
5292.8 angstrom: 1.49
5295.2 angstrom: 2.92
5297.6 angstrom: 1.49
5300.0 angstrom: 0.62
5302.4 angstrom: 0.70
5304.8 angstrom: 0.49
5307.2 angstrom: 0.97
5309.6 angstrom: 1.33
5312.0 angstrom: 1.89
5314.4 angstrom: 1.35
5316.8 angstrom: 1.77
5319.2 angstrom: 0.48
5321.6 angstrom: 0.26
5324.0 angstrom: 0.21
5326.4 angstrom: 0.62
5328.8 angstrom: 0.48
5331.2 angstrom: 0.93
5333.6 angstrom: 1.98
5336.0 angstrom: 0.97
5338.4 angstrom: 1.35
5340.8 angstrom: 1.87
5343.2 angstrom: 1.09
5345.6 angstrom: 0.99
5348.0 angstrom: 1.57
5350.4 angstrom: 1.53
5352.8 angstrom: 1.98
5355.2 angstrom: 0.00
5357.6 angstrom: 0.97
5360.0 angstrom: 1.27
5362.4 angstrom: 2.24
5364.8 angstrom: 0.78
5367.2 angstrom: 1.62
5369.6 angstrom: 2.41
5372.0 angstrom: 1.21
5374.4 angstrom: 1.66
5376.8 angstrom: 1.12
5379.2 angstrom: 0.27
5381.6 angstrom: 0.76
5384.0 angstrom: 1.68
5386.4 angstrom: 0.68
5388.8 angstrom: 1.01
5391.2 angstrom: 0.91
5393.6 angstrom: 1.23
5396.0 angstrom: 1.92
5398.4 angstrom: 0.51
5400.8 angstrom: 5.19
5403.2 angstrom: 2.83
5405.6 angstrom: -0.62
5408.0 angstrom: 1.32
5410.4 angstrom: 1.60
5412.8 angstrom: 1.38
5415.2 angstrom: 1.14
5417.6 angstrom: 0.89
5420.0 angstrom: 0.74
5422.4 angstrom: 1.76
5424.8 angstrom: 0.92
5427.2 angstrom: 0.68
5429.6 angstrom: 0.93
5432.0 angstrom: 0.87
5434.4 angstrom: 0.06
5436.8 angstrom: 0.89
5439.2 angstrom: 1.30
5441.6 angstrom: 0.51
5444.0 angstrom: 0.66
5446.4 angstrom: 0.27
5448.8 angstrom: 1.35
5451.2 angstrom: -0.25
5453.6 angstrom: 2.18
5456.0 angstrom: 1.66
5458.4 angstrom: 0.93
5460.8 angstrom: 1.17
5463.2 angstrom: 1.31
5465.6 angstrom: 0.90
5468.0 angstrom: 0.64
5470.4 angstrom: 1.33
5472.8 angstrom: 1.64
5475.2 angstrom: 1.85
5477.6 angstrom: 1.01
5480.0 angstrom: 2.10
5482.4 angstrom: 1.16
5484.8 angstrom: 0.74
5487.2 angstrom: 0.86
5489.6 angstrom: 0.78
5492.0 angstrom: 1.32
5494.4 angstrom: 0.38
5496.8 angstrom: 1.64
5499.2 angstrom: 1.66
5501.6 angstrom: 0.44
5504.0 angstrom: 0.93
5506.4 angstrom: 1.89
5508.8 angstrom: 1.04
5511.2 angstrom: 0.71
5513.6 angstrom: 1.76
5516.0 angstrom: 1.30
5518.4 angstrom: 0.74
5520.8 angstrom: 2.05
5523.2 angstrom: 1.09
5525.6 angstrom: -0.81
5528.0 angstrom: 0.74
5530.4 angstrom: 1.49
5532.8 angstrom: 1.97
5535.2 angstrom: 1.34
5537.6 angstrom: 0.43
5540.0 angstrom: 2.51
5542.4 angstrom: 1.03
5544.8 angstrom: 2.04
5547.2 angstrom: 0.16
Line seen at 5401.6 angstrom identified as [O III] 5007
